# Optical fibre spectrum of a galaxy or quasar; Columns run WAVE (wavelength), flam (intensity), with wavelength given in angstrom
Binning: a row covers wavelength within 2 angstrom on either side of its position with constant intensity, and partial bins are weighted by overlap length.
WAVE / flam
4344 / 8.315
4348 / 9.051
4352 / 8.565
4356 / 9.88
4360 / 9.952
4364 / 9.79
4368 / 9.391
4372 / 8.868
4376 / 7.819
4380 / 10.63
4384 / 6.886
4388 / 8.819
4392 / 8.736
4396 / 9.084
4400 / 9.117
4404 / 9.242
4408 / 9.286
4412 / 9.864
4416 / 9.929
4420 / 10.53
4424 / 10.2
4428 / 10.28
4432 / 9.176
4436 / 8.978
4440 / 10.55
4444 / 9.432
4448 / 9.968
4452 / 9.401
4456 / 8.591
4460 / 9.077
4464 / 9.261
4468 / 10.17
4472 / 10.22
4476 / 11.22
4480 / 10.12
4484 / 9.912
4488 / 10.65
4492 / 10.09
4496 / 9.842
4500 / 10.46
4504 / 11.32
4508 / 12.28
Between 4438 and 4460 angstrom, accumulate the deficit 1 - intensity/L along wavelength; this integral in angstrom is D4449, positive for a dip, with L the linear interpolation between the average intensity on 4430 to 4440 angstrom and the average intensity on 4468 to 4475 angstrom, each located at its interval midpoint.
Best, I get 0.4 angstrom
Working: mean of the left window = 9.37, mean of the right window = 10.3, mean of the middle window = 9.54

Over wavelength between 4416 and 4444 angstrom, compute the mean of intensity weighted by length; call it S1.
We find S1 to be 9.91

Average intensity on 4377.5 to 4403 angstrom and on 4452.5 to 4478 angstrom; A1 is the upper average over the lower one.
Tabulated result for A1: 1.1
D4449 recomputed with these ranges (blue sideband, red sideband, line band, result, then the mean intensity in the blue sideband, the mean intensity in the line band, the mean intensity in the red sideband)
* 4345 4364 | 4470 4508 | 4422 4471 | 2.6 angstrom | 9.35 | 9.6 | 10.5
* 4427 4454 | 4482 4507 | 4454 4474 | 1.1 angstrom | 9.66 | 9.46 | 10.5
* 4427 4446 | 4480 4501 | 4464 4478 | -0.5 angstrom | 9.65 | 10.4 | 10.2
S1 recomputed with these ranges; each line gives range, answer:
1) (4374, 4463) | 9.34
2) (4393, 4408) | 9.14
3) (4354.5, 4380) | 9.38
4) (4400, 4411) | 9.29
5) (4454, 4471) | 9.33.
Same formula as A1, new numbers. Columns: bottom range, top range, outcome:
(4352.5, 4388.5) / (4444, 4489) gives 1.08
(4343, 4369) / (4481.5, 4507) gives 1.12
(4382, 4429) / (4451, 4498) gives 1.06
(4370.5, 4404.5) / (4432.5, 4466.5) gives 1.07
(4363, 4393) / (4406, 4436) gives 1.11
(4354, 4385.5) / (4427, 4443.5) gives 1.05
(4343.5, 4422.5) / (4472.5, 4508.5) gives 1.15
